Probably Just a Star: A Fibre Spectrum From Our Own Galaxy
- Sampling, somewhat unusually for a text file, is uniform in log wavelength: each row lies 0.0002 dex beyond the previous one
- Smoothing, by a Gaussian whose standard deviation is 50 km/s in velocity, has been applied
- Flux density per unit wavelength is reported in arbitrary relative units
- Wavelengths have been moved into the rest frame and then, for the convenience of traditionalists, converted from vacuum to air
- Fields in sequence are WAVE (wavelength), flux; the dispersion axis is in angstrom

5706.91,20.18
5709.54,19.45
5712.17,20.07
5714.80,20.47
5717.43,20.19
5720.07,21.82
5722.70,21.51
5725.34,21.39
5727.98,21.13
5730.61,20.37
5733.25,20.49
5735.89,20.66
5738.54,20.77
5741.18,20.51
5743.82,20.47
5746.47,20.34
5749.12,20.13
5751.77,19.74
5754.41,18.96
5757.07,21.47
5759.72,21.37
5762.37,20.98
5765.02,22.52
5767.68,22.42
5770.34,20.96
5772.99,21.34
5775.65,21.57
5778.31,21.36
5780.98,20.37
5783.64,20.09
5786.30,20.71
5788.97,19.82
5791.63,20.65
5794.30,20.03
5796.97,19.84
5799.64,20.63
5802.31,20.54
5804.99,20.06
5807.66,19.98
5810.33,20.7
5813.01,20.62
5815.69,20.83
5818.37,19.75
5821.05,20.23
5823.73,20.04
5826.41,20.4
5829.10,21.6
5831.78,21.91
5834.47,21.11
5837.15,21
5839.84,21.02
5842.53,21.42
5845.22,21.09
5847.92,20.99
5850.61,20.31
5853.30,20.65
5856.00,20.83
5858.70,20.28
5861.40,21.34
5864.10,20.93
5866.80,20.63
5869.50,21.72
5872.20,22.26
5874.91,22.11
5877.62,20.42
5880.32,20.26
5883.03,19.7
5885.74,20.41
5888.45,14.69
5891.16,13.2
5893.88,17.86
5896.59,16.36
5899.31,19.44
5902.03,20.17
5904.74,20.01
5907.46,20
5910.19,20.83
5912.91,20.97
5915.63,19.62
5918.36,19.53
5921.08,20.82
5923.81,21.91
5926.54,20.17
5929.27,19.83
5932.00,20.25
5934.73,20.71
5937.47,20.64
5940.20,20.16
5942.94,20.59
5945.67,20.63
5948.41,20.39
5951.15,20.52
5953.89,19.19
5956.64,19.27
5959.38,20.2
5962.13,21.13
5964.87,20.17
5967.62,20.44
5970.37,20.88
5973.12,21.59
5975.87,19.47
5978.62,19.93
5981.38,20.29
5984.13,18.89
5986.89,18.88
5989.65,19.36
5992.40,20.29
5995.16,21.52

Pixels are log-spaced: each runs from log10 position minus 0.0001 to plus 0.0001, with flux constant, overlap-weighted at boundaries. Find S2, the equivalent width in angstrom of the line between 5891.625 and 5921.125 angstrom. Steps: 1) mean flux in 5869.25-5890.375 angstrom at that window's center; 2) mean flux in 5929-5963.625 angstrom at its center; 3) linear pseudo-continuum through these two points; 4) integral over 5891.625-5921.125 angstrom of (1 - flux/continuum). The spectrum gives 1.1 angstrom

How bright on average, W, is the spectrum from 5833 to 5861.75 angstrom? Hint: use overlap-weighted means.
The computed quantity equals 20.9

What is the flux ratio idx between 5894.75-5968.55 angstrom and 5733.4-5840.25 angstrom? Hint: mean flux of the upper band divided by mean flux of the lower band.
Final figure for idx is 0.97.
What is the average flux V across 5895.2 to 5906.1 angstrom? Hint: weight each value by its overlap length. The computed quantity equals 19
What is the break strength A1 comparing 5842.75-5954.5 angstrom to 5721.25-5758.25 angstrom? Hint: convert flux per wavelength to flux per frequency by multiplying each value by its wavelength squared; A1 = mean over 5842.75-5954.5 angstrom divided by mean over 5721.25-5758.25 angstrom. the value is 1.03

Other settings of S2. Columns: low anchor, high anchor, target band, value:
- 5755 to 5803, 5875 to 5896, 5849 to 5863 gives -1.26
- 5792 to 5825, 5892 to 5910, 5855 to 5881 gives -2.28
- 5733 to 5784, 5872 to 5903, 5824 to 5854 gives -2.26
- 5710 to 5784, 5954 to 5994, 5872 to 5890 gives 0.54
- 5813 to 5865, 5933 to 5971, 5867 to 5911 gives 2.68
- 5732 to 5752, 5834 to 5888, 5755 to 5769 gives -0.77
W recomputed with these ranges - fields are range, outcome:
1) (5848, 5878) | 21.1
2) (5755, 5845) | 20.8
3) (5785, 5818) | 20.3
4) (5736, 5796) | 20.7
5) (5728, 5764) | 20.5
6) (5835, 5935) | 20.1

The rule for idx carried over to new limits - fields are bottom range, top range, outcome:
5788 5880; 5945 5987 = 0.97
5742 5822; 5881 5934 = 0.94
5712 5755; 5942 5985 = 0.98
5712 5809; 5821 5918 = 0.97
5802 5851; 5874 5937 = 0.94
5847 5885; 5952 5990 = 0.96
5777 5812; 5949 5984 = 0.99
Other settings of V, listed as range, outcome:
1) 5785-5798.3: 20.2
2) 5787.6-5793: 20.2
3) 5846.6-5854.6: 20.7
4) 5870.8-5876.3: 22.1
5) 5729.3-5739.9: 20.6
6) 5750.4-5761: 20.4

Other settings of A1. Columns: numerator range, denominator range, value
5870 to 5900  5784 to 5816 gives 0.95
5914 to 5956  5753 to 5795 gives 1.03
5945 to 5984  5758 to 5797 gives 1.03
